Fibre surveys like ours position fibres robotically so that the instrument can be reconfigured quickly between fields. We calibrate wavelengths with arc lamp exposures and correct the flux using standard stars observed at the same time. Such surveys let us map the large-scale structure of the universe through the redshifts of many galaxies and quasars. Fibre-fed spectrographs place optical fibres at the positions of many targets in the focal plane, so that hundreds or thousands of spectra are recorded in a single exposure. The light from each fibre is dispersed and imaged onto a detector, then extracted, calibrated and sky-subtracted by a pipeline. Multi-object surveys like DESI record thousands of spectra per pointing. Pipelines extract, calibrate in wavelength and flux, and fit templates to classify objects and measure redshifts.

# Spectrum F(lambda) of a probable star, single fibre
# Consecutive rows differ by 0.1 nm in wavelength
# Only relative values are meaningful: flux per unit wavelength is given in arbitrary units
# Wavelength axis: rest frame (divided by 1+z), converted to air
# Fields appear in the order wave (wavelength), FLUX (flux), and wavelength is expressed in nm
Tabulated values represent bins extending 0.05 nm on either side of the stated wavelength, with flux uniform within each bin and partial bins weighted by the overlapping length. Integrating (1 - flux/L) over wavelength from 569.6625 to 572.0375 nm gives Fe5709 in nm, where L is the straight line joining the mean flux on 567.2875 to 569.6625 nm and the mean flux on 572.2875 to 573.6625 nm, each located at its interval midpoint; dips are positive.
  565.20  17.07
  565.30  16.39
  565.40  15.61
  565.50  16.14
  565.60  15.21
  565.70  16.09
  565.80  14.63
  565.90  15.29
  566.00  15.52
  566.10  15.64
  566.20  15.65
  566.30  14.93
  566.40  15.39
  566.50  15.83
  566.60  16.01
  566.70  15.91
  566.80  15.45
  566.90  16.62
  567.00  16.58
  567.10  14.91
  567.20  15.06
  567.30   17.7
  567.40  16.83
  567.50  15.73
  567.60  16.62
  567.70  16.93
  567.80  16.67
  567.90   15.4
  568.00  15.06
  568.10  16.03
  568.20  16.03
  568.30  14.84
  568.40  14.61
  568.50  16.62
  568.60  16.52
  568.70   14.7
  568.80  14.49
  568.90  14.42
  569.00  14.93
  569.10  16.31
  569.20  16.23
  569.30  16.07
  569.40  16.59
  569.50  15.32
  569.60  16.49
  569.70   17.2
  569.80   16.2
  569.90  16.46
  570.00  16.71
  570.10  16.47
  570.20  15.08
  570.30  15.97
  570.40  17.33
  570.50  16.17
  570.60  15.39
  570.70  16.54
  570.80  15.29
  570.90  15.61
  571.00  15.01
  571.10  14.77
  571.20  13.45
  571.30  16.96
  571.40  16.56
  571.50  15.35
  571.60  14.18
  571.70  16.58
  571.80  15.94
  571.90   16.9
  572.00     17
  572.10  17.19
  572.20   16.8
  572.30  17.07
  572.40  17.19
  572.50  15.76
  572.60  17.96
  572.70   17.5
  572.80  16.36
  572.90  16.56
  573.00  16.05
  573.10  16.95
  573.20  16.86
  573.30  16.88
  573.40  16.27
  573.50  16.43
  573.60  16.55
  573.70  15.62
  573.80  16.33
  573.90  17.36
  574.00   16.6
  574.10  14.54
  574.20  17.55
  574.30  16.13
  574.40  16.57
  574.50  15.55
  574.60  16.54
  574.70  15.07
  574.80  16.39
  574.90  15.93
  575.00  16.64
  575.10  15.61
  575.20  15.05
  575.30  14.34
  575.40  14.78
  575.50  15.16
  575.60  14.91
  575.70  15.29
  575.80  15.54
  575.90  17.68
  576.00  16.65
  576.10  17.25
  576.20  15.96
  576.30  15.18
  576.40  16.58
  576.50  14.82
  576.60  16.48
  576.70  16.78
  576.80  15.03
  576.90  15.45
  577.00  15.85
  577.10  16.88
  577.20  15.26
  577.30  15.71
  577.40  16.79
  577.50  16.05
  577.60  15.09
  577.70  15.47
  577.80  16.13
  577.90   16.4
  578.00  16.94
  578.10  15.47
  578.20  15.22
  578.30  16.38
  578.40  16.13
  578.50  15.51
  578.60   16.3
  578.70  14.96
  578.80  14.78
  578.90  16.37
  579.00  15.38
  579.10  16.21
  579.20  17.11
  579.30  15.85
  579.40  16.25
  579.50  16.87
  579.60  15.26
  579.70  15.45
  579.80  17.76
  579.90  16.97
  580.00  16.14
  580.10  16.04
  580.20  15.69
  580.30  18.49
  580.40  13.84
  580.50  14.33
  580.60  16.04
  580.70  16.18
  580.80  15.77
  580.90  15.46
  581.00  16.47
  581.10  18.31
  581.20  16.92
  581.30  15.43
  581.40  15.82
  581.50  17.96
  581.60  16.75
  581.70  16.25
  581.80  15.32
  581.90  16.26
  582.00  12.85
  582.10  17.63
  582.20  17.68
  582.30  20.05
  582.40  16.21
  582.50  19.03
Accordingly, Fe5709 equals 0.05 nm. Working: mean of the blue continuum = 15.9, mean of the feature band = 16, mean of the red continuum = 16.7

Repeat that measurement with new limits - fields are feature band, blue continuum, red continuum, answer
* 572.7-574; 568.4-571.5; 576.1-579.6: -0.06 nm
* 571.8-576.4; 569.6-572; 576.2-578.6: -0.10 nm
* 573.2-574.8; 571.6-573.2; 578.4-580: 0.03 nm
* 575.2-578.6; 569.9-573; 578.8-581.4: 0.07 nm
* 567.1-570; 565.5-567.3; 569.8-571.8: -0.04 nm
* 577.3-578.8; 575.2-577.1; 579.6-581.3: 0.01 nm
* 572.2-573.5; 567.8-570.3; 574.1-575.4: -0.08 nm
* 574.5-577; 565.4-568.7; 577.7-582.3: 0.04 nm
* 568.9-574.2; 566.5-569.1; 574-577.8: -0.13 nm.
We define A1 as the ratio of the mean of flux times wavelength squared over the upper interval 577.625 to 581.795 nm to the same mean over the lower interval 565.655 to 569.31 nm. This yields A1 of 1.1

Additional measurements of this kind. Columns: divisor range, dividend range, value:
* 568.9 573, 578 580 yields 1.02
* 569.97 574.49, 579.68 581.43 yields 1.02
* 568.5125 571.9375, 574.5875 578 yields 1.02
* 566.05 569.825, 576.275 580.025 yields 1.04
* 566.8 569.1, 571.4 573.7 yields 1.06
